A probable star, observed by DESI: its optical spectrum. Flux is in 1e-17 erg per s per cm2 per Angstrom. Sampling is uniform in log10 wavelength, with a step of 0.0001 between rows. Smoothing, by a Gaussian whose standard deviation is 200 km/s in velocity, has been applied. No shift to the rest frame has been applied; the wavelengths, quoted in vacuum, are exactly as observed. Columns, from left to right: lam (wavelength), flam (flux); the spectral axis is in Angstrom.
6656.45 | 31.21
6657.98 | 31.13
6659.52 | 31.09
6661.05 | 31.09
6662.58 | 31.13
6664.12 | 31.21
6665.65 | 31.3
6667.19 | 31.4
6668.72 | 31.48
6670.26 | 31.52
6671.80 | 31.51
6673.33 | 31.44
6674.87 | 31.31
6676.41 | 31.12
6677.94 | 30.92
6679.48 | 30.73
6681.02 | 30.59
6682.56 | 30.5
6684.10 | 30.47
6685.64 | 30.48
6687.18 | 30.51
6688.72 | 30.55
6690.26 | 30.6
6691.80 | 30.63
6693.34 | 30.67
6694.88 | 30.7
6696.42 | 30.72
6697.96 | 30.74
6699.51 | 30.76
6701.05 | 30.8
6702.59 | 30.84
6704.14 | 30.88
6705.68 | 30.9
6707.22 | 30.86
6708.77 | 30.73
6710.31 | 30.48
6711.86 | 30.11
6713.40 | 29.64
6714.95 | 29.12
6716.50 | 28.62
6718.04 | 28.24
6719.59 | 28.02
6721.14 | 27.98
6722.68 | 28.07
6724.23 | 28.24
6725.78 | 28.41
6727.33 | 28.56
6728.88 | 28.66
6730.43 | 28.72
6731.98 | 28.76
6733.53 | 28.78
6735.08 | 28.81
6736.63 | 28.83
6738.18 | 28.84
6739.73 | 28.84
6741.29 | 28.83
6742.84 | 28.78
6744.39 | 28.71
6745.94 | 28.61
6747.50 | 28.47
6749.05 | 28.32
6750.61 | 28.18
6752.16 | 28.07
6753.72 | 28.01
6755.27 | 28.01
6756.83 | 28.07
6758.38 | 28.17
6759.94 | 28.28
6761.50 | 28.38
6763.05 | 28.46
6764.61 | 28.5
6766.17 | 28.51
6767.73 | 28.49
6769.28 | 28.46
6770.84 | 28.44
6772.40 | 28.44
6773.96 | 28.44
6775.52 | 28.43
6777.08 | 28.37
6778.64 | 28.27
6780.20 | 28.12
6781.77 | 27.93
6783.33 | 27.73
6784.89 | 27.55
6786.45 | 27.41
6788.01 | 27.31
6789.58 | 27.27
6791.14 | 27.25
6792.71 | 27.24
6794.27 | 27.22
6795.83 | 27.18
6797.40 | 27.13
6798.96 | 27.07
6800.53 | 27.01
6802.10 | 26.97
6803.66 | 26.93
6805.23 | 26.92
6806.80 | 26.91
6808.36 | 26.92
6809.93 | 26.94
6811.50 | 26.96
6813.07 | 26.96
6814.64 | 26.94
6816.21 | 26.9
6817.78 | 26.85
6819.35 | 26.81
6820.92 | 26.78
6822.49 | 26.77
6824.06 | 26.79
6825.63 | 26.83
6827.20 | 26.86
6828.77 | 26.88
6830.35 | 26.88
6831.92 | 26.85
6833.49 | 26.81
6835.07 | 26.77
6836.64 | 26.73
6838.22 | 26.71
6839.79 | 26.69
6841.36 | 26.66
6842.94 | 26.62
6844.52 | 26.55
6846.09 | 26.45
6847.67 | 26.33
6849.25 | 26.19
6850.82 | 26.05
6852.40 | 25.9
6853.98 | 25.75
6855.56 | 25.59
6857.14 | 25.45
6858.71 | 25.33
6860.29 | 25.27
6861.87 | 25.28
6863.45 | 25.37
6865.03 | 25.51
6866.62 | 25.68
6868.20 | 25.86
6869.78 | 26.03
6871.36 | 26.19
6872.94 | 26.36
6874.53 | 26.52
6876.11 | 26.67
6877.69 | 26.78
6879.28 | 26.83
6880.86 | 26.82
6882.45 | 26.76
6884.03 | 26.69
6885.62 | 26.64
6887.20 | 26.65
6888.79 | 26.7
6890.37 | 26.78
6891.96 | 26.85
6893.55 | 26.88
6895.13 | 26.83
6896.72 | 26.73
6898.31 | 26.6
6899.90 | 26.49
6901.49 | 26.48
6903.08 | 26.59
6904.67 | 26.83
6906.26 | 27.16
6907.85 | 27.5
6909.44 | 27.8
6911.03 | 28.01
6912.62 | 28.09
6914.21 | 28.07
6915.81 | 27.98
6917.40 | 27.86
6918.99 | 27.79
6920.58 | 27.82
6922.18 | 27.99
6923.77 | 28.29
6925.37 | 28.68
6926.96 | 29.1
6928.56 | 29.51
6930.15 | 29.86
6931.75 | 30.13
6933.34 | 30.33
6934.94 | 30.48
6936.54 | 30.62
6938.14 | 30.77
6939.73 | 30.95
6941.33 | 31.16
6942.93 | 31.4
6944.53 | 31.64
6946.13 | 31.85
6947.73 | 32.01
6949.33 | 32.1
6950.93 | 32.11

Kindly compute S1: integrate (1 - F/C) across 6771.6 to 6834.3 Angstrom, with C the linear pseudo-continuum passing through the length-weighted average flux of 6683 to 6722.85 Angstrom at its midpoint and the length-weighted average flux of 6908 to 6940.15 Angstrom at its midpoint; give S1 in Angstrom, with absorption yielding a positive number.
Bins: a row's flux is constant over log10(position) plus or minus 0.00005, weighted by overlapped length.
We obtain 5.0 Angstrom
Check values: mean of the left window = 30.1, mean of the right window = 29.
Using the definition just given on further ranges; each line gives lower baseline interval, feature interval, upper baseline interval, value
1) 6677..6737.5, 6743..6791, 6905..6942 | 2.26 Angstrom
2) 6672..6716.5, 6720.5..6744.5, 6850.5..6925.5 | 0.99 Angstrom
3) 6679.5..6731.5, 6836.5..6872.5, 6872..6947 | 3.27 Angstrom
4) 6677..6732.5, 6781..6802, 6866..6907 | 0.75 Angstrom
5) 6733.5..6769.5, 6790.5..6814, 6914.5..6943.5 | 1.40 Angstrom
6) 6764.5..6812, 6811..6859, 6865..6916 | 1.23 Angstrom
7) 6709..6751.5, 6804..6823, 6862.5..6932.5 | 0.74 Angstrom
